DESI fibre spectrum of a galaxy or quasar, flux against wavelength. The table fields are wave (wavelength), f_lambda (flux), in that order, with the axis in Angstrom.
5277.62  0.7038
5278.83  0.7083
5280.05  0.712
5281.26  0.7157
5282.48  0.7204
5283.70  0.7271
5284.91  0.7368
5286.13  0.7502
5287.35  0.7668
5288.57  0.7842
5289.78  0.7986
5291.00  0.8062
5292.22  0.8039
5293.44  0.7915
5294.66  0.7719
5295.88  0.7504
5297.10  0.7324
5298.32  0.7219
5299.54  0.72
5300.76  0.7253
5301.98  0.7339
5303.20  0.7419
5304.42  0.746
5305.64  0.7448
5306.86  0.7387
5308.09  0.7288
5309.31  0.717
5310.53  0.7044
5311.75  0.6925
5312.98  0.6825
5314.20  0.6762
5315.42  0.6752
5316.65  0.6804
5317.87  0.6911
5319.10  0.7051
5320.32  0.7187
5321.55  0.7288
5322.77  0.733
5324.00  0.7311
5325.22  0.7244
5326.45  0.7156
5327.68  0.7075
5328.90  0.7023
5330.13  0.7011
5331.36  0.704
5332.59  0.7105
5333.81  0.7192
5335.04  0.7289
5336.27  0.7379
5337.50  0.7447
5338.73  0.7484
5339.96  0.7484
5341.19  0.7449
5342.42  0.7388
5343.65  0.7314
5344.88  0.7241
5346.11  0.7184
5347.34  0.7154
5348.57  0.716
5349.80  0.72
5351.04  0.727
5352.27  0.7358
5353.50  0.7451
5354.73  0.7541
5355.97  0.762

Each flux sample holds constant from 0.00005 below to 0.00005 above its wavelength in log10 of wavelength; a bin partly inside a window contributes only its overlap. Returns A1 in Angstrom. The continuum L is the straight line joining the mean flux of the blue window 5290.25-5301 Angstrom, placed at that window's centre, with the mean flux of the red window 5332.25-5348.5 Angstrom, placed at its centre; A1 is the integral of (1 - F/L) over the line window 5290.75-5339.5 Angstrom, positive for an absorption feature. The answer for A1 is 1.4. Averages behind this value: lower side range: 0.759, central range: 0.725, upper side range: 0.732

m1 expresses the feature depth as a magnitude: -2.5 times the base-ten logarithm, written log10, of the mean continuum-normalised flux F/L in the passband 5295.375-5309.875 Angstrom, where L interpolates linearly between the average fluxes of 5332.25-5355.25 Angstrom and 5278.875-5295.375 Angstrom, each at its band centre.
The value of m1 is 0.03 mag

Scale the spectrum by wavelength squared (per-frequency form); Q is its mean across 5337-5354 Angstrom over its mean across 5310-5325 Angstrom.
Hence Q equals 1.05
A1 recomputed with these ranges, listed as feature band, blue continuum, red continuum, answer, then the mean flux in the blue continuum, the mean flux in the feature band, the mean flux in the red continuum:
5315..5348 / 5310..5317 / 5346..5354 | -0.7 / 0.685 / 0.72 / 0.726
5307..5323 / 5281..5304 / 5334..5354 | 0.9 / 0.753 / 0.703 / 0.732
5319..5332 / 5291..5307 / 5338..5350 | 0.4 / 0.75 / 0.716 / 0.731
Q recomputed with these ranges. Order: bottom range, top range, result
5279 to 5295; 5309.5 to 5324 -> 0.93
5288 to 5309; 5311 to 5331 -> 0.94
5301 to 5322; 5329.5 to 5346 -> 1.03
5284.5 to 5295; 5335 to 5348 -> 0.96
